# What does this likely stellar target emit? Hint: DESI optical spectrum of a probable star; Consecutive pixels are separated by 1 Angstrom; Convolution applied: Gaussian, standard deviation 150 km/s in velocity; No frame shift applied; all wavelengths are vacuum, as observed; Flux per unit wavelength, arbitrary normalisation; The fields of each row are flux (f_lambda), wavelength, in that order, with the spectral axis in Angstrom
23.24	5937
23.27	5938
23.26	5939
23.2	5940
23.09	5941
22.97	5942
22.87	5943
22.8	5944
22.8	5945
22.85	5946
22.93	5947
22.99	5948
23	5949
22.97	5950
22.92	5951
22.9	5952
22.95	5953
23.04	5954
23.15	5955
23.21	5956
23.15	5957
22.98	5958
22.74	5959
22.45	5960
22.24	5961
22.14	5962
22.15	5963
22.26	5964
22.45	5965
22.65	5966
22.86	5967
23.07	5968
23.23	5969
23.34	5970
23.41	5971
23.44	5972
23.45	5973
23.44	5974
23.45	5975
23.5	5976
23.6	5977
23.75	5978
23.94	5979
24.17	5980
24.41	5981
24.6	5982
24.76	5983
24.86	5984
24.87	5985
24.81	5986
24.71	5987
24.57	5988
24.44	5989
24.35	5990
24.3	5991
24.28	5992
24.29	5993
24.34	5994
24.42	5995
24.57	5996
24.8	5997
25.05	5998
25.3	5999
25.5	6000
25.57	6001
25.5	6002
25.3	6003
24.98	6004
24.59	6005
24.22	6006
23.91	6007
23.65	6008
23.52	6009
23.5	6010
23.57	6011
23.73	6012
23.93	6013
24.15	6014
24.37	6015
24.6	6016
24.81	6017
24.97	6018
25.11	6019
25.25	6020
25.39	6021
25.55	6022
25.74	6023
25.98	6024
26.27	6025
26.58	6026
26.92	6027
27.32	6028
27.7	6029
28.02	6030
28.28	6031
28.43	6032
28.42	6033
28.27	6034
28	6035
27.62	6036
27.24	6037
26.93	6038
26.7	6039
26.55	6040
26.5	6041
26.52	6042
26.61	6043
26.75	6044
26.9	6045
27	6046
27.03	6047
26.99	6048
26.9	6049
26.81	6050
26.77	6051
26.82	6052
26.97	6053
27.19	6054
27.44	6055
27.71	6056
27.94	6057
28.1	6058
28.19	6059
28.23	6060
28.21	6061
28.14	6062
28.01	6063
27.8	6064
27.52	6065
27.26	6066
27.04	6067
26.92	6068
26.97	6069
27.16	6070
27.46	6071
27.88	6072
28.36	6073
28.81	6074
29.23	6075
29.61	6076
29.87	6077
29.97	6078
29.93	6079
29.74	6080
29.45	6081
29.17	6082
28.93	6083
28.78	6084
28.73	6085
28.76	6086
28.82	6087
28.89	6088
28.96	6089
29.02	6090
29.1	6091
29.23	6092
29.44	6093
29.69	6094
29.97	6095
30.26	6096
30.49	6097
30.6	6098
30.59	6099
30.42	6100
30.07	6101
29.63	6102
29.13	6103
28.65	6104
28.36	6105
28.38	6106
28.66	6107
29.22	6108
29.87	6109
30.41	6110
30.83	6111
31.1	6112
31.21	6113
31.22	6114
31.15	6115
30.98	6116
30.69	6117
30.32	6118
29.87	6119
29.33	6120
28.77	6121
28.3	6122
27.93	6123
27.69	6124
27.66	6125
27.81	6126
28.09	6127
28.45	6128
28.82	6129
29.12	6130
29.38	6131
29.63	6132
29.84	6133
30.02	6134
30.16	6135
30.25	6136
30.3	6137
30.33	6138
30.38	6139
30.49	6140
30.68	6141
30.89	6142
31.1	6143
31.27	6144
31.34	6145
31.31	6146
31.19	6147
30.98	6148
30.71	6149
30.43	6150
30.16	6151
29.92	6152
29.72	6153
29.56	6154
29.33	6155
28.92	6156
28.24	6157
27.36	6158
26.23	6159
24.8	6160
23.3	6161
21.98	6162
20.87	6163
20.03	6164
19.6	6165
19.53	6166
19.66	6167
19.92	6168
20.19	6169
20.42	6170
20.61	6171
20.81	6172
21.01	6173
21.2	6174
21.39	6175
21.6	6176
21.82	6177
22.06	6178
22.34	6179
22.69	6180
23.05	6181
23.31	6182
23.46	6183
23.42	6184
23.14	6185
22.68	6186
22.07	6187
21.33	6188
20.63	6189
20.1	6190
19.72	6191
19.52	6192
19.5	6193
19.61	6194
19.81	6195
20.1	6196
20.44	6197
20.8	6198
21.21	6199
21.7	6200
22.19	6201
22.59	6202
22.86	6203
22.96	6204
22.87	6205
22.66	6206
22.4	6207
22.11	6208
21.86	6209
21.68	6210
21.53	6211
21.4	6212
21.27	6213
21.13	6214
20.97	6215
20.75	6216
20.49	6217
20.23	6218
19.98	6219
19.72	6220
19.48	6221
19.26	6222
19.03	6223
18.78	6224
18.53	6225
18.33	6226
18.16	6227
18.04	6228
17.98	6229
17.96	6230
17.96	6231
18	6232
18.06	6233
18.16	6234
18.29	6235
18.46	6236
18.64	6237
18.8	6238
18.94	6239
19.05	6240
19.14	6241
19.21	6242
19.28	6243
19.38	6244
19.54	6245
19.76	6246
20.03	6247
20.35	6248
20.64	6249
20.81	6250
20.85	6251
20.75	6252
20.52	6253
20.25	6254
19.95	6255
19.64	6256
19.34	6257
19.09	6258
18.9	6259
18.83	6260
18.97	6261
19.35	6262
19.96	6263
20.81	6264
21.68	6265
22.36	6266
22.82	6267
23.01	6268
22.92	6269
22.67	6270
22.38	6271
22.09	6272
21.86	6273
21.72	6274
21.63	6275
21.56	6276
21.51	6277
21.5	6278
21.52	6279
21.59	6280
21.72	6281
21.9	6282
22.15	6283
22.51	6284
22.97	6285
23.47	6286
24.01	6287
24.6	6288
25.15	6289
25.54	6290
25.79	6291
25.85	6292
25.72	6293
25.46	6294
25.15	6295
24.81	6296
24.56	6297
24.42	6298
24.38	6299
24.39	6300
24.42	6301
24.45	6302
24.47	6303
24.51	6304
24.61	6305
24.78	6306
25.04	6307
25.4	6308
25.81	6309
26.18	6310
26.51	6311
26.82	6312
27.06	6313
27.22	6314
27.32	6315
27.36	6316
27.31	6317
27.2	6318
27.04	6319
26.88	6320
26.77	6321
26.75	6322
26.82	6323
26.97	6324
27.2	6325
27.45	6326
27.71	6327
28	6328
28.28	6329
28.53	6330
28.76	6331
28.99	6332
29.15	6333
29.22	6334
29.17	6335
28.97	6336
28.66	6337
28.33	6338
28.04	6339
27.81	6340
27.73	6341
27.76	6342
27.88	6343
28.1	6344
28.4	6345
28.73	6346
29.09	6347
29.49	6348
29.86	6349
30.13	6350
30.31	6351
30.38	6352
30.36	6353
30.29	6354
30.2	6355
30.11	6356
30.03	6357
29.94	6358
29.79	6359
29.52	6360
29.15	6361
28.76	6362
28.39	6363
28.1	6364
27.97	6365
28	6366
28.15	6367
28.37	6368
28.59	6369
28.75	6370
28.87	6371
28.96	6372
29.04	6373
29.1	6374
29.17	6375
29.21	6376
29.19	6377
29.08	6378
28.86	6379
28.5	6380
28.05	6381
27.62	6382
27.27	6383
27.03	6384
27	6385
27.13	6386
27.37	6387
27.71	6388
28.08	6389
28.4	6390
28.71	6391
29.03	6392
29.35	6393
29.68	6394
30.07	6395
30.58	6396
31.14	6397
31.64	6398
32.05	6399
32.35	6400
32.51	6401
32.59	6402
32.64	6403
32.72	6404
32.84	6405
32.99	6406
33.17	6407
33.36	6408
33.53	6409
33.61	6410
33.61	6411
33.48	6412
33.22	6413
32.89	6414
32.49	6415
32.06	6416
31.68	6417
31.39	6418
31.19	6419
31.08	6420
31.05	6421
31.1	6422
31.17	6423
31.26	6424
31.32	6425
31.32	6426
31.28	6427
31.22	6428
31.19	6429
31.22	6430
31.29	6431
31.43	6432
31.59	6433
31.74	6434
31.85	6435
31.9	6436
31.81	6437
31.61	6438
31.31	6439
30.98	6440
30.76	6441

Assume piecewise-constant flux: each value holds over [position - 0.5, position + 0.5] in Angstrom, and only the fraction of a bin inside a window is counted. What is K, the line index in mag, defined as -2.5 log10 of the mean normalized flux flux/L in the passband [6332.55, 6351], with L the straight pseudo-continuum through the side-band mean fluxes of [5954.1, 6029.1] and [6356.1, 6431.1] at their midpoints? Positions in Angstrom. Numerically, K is 0.03 mag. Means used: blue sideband 24.2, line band 28.7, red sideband 30.3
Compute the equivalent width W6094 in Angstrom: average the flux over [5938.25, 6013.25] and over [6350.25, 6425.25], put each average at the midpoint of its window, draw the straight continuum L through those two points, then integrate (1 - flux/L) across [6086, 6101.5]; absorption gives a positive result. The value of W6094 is -2.5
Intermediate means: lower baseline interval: 23.7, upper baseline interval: 30.2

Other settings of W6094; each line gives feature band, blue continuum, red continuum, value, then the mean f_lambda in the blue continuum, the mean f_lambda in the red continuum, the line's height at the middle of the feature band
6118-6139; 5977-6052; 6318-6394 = -2.06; 25.5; 28.5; 26.5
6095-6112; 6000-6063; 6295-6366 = -2.01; 26.3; 27.6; 26.6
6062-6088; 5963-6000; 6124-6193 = -3.77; 24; 25.7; 24.9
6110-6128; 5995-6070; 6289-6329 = -2.30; 26.3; 26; 26.2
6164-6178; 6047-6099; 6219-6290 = 2.01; 28.4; 20.4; 24.1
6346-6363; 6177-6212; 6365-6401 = -1.16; 21.7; 29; 27.9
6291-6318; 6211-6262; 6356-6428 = -1.58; 19.4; 30.2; 24.2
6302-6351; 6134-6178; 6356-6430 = 2.76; 26.3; 30.2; 29.1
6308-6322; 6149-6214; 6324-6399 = 0.22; 22.7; 28.8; 27.2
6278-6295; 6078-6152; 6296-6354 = 2.48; 29.7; 27.3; 27.8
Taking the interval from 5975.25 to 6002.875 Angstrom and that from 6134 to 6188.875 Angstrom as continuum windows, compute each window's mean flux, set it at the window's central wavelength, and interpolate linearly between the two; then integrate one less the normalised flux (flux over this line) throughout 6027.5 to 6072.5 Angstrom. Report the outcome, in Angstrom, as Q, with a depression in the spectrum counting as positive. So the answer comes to -4.5 Angstrom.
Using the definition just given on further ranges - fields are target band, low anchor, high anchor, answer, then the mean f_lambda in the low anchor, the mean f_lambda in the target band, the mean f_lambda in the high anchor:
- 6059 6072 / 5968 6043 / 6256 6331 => -1.4 Angstrom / 25.1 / 27.6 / 24.2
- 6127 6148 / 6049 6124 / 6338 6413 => -0.8 Angstrom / 28.9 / 30.2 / 29.7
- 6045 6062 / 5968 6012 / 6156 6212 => -2.8 Angstrom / 24.3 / 27.4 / 21.9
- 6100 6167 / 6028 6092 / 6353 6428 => -0.8 Angstrom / 27.9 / 28.8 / 30.2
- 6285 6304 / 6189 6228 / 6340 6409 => 0.4 Angstrom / 20.6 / 24.8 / 29.5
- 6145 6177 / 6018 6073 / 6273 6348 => 2.0 Angstrom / 27.1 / 24.9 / 25.9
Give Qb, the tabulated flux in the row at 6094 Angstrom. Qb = 29.69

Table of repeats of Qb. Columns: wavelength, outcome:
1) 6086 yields 28.76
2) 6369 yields 28.59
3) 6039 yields 26.7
